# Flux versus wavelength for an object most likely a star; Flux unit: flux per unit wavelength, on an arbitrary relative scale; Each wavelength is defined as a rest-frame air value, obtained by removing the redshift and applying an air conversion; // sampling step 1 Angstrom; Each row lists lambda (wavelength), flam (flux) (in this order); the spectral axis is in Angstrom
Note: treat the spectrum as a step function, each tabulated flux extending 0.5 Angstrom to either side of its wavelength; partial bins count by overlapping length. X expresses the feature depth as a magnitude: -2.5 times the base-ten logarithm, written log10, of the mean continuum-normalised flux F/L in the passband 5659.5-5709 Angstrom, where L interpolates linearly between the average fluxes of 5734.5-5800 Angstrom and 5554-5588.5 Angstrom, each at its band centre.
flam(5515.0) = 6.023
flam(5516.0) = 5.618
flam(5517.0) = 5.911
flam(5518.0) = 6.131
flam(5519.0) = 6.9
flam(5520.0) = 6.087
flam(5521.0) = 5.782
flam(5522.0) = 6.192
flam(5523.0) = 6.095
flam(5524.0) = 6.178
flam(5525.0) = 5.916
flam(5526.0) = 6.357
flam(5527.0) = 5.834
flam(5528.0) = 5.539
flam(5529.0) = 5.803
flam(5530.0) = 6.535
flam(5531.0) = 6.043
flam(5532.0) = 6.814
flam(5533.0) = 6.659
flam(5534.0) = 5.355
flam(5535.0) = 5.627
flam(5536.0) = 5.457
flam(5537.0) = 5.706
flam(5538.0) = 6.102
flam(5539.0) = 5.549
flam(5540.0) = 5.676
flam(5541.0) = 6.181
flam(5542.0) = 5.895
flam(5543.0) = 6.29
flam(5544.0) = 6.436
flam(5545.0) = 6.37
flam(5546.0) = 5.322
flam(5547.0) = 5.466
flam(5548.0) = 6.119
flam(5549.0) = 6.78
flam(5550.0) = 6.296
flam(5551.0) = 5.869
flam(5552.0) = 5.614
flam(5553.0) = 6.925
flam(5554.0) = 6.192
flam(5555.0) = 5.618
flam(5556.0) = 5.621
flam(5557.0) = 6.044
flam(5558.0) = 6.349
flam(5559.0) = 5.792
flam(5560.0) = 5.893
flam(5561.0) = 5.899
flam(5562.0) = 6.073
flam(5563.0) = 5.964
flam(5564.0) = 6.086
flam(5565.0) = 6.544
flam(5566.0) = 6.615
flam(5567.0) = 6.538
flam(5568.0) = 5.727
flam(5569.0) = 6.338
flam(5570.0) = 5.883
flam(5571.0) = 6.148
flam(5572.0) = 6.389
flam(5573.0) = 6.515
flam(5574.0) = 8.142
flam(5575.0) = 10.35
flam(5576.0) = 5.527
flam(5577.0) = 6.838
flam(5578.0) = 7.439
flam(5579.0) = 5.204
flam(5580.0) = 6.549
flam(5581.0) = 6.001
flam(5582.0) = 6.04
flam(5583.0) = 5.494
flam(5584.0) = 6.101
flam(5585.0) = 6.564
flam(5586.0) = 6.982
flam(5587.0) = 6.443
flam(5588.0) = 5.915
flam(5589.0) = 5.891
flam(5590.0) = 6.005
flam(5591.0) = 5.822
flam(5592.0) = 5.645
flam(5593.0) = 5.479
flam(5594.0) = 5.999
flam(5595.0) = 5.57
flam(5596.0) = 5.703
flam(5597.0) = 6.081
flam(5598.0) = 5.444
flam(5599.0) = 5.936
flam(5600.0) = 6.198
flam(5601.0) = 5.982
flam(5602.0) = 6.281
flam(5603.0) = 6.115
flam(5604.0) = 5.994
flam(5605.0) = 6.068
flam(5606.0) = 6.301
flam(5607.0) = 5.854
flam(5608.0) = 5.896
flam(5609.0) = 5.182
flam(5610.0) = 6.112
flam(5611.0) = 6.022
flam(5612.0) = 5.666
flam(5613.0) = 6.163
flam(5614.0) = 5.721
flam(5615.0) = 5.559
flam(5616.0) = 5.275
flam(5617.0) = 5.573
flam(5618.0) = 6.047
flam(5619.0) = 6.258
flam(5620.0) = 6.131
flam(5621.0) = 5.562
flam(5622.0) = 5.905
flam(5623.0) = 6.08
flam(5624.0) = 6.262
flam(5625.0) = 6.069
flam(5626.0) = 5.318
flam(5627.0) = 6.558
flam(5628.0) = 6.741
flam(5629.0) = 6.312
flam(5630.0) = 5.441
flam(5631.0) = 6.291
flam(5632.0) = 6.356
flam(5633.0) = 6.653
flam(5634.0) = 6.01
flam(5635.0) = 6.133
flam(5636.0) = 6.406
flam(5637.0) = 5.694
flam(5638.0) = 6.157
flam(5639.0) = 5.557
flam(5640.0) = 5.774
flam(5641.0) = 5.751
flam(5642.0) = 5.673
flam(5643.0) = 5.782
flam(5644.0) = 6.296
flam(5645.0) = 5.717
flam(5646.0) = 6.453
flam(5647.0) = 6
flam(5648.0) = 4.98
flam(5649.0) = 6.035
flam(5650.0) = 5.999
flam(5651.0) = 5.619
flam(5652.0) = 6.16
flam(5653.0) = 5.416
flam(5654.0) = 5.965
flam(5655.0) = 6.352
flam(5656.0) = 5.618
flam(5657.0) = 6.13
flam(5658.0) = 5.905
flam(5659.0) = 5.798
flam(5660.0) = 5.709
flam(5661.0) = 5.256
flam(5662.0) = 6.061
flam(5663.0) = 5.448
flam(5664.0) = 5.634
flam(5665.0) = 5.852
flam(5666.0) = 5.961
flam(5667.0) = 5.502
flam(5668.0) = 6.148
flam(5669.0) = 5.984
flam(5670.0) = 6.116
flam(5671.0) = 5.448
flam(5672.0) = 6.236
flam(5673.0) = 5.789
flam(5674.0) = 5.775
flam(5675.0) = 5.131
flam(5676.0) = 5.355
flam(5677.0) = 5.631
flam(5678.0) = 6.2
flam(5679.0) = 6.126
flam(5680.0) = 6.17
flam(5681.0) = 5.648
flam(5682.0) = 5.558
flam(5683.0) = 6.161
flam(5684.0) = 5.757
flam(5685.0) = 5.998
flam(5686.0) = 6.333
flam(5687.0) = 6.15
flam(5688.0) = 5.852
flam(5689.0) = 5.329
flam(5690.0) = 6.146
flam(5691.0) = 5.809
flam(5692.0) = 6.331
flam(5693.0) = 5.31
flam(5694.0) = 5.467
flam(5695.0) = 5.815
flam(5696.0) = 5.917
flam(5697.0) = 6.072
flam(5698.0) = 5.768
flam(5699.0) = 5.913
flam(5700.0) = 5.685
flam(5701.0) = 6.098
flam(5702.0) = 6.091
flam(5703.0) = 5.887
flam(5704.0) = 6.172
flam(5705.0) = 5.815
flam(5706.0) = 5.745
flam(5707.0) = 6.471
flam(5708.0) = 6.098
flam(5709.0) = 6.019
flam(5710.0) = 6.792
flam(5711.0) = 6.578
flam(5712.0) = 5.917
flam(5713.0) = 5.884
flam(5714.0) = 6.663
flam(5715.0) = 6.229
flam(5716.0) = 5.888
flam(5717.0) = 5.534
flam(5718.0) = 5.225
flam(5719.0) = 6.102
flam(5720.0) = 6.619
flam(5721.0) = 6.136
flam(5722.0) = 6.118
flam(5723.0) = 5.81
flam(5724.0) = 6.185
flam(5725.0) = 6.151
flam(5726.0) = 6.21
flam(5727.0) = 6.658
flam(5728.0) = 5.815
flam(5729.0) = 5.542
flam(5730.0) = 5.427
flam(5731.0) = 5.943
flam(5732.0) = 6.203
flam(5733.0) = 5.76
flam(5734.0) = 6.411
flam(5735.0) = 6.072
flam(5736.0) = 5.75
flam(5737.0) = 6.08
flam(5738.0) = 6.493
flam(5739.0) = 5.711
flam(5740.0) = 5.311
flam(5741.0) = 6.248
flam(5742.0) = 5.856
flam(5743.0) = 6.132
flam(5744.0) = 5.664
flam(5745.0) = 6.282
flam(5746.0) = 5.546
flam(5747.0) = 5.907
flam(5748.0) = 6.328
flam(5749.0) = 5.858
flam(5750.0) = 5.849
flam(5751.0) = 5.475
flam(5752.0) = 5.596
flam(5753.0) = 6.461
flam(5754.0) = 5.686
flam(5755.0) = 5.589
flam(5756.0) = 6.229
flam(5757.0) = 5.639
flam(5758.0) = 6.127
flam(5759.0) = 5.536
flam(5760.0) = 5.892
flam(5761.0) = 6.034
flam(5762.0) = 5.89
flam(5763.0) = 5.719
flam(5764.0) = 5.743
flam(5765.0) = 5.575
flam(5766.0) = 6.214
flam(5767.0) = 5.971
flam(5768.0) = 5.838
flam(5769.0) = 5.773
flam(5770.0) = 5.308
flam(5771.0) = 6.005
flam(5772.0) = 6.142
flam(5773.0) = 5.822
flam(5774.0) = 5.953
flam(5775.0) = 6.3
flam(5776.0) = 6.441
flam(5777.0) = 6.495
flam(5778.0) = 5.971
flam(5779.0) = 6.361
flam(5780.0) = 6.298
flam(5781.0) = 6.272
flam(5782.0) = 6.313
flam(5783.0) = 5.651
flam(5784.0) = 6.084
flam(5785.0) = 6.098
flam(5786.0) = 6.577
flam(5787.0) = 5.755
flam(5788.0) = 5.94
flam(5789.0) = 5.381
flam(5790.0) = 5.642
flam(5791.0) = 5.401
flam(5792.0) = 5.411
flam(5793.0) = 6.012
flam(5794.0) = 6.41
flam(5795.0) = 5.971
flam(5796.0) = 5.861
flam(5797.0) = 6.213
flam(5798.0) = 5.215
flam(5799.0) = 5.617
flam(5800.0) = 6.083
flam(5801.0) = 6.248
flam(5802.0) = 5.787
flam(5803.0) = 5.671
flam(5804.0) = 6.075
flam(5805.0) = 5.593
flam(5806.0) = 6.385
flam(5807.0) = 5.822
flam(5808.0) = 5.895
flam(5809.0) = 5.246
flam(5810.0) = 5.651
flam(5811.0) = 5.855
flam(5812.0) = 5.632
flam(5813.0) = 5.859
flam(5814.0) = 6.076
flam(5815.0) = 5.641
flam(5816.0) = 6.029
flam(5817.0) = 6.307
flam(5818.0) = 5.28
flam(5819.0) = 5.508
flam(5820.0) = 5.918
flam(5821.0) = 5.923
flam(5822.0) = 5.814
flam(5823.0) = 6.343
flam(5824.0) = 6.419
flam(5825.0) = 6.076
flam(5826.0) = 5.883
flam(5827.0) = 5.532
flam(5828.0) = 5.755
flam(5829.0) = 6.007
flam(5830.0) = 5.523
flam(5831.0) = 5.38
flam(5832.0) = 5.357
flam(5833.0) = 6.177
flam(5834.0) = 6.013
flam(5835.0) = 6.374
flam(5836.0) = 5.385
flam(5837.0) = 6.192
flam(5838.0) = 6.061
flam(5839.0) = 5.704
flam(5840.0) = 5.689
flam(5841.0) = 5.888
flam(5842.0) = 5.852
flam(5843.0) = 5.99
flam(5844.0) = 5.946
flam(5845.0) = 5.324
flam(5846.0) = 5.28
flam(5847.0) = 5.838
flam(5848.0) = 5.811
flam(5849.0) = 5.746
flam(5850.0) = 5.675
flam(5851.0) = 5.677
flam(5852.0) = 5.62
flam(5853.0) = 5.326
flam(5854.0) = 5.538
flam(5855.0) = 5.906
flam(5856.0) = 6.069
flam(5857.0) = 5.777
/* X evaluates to 0.04 mag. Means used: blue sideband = 6.34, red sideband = 5.92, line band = 5.86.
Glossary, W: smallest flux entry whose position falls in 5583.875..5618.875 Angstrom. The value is 5.182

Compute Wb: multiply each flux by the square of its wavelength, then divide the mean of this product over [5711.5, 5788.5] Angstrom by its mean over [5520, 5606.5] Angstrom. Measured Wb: 1.0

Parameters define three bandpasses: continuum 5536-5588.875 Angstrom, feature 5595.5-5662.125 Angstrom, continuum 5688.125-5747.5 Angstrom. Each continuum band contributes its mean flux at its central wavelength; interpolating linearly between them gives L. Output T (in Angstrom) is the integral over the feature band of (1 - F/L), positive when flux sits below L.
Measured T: 2.06 Angstrom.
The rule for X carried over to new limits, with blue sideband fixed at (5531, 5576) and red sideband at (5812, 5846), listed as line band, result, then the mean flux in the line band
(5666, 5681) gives 0.040 mag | 5.83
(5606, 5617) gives 0.066 mag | 5.76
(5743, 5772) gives 0.014 mag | 5.86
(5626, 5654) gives 0.018 mag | 5.99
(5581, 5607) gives 0.027 mag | 6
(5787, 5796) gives 0.022 mag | 5.78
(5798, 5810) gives 0.010 mag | 5.82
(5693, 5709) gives 0.017 mag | 5.92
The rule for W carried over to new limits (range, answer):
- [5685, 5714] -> 5.31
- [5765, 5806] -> 5.215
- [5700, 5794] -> 5.225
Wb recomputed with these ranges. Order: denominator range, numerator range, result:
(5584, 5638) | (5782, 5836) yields 1.05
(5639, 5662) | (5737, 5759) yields 1.05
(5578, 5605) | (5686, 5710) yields 1.03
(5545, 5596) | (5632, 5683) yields 0.97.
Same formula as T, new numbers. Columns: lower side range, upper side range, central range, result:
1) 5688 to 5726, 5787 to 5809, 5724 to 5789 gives -0.7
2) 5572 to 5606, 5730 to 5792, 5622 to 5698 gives 2.8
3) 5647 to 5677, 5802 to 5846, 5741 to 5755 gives -0.2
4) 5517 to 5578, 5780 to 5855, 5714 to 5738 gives -0.3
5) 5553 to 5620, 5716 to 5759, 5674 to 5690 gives 0.5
